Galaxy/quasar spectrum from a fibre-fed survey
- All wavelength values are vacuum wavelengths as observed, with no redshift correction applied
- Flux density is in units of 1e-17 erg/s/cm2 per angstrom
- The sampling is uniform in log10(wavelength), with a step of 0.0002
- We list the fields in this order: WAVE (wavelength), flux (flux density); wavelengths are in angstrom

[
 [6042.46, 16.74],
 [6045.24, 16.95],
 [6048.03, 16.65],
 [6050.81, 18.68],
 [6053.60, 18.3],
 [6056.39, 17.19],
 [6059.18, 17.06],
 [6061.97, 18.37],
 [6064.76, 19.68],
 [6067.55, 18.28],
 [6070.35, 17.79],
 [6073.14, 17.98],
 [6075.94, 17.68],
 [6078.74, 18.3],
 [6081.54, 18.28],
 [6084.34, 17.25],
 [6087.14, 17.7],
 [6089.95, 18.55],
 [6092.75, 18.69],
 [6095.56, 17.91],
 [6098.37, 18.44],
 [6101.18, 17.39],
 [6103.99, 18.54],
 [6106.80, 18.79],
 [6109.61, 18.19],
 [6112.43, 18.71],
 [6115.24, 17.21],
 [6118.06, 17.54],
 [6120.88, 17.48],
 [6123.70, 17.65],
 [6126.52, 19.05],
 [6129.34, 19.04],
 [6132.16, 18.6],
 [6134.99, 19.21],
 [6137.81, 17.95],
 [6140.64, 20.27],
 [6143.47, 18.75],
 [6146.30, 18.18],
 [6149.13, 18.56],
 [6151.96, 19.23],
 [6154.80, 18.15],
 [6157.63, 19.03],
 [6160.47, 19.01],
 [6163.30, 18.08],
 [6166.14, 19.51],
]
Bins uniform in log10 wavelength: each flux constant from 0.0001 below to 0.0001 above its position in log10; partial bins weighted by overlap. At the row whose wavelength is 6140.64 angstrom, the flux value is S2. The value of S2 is 20.27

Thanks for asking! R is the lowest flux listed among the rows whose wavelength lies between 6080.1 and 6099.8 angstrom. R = 17.25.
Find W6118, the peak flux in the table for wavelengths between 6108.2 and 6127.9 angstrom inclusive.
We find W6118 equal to 19.05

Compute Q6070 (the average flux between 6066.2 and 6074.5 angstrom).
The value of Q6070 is 18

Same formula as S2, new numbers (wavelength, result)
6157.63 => 19.03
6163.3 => 18.08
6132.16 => 18.6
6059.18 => 17.06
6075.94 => 17.68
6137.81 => 17.95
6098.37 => 18.44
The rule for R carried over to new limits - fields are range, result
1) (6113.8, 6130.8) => 17.21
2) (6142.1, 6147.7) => 18.18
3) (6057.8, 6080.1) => 17.06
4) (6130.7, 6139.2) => 17.95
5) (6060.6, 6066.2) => 18.37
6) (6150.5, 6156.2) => 18.15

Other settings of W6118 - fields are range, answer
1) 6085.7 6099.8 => 18.69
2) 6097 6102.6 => 18.44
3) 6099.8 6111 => 18.79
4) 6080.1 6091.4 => 18.55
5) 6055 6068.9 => 19.68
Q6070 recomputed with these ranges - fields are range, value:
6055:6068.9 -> 18.1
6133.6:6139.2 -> 18.6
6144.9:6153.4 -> 18.7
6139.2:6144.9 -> 19.5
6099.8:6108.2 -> 18.2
